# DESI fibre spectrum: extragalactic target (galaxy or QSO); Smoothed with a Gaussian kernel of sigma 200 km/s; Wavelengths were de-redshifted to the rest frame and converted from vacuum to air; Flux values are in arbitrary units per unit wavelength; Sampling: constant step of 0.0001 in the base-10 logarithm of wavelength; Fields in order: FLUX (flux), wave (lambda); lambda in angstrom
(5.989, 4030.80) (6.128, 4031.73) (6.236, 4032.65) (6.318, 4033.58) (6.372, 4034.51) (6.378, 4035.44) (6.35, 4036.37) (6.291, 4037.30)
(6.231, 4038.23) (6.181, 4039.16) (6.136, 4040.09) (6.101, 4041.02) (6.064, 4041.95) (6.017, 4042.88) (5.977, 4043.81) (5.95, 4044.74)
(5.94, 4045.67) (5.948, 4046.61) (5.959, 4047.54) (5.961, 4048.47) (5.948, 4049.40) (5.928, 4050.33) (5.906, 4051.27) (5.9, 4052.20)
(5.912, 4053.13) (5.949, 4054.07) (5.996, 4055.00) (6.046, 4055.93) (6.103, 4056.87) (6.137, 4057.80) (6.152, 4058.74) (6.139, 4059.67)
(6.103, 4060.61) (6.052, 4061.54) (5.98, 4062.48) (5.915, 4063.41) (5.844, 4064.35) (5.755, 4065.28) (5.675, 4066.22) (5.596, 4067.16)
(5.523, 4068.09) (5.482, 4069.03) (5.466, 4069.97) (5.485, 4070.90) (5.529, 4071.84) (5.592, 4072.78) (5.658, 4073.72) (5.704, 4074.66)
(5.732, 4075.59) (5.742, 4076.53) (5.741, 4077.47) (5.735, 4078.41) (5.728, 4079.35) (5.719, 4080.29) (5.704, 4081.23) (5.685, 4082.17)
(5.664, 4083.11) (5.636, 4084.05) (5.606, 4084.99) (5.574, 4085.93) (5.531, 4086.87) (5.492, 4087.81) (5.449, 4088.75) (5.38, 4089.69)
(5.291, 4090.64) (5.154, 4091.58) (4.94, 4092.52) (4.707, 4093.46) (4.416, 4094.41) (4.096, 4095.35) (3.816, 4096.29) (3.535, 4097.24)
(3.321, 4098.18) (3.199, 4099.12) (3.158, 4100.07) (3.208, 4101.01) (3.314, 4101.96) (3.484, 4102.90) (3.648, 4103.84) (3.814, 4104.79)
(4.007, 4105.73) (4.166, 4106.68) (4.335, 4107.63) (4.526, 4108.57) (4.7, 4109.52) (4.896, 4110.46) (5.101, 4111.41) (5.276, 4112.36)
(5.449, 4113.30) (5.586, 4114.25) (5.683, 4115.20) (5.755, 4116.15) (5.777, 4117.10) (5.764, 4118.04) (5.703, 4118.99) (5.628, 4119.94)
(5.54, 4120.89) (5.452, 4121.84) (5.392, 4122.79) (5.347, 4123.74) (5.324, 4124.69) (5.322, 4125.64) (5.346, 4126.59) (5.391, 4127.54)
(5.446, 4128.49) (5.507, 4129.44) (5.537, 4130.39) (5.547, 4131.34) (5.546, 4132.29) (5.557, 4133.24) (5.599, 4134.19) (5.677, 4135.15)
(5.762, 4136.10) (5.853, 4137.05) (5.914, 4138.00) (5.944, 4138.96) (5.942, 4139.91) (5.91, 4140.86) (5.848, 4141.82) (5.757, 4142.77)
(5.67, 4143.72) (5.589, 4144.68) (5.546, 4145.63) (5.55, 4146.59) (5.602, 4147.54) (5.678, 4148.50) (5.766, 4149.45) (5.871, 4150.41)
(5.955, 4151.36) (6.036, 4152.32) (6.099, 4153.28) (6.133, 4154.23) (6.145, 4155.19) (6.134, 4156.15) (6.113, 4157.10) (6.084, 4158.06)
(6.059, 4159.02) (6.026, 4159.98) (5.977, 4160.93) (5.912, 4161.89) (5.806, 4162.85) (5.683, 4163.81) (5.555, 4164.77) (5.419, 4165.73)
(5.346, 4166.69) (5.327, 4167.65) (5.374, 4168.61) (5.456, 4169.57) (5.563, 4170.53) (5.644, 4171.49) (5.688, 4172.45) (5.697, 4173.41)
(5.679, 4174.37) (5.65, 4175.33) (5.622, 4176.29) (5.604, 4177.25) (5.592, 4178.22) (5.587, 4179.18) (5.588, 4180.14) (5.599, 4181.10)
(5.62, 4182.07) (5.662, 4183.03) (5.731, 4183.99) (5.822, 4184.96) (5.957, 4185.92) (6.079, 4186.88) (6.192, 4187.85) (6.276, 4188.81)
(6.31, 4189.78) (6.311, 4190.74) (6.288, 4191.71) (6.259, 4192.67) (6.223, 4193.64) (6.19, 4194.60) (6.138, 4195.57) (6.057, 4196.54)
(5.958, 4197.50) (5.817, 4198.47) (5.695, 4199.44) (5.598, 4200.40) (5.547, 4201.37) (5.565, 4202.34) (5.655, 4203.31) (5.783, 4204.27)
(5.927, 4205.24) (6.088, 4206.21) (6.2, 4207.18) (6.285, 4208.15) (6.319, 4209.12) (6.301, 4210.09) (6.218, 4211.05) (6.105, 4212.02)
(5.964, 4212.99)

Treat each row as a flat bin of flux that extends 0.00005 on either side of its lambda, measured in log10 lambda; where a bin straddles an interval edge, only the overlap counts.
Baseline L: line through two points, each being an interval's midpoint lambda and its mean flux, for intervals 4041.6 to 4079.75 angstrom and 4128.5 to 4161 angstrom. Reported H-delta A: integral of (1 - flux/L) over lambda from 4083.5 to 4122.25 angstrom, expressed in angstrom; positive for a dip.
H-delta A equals 7.13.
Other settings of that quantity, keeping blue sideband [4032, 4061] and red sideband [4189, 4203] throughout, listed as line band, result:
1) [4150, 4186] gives 1.54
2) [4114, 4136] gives 1.80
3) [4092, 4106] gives 5.26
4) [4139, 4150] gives 0.55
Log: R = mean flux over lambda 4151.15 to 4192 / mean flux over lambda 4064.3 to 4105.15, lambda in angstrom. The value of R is 1.2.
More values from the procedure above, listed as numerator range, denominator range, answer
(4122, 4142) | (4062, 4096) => 1.02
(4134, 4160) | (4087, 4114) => 1.34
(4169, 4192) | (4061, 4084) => 1.02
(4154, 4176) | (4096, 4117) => 1.34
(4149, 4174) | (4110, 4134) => 1.06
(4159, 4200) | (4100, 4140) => 1.13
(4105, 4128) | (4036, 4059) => 0.86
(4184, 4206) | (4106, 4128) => 1.14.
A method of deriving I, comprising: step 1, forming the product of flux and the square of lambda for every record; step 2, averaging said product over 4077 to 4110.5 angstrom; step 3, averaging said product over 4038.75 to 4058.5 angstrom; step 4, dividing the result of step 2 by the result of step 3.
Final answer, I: 0.80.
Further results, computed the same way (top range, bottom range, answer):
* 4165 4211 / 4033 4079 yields 1.05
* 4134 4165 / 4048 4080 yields 1.05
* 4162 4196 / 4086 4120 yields 1.29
